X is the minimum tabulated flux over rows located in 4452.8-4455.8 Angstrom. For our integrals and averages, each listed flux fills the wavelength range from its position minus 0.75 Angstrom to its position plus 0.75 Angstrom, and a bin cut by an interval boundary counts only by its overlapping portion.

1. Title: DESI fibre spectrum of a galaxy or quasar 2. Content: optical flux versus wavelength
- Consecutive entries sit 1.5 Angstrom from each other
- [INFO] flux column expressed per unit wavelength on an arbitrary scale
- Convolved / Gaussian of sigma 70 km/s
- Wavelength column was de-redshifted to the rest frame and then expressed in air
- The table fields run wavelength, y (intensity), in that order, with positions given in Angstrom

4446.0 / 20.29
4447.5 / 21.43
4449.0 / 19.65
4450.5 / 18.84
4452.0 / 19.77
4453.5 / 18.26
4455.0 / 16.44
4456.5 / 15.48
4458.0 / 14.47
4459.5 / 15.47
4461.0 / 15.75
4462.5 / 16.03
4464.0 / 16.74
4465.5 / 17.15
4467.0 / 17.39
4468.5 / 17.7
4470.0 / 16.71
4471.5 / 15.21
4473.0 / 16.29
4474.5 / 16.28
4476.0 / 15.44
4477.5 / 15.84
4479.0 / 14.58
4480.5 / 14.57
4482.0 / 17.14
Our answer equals 16.44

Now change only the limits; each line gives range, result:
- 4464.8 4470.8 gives 16.71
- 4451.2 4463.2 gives 14.47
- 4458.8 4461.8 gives 15.47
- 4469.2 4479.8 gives 14.58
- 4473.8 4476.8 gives 15.44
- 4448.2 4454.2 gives 18.26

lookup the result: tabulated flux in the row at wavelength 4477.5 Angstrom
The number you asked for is 15.84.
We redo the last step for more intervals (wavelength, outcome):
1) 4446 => 20.29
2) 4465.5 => 17.15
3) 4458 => 14.47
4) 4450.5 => 18.84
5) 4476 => 15.44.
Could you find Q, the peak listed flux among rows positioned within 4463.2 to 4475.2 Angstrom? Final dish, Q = 17.7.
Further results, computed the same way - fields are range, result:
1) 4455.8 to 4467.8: 17.39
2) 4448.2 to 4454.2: 19.77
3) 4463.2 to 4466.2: 17.15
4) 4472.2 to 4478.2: 16.29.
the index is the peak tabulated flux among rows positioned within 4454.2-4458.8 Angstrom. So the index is 16.44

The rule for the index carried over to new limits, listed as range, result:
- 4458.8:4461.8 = 15.75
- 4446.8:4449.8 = 21.43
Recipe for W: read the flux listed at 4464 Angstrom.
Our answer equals 16.74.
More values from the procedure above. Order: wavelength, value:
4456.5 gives 15.48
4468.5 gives 17.7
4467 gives 17.39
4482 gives 17.14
